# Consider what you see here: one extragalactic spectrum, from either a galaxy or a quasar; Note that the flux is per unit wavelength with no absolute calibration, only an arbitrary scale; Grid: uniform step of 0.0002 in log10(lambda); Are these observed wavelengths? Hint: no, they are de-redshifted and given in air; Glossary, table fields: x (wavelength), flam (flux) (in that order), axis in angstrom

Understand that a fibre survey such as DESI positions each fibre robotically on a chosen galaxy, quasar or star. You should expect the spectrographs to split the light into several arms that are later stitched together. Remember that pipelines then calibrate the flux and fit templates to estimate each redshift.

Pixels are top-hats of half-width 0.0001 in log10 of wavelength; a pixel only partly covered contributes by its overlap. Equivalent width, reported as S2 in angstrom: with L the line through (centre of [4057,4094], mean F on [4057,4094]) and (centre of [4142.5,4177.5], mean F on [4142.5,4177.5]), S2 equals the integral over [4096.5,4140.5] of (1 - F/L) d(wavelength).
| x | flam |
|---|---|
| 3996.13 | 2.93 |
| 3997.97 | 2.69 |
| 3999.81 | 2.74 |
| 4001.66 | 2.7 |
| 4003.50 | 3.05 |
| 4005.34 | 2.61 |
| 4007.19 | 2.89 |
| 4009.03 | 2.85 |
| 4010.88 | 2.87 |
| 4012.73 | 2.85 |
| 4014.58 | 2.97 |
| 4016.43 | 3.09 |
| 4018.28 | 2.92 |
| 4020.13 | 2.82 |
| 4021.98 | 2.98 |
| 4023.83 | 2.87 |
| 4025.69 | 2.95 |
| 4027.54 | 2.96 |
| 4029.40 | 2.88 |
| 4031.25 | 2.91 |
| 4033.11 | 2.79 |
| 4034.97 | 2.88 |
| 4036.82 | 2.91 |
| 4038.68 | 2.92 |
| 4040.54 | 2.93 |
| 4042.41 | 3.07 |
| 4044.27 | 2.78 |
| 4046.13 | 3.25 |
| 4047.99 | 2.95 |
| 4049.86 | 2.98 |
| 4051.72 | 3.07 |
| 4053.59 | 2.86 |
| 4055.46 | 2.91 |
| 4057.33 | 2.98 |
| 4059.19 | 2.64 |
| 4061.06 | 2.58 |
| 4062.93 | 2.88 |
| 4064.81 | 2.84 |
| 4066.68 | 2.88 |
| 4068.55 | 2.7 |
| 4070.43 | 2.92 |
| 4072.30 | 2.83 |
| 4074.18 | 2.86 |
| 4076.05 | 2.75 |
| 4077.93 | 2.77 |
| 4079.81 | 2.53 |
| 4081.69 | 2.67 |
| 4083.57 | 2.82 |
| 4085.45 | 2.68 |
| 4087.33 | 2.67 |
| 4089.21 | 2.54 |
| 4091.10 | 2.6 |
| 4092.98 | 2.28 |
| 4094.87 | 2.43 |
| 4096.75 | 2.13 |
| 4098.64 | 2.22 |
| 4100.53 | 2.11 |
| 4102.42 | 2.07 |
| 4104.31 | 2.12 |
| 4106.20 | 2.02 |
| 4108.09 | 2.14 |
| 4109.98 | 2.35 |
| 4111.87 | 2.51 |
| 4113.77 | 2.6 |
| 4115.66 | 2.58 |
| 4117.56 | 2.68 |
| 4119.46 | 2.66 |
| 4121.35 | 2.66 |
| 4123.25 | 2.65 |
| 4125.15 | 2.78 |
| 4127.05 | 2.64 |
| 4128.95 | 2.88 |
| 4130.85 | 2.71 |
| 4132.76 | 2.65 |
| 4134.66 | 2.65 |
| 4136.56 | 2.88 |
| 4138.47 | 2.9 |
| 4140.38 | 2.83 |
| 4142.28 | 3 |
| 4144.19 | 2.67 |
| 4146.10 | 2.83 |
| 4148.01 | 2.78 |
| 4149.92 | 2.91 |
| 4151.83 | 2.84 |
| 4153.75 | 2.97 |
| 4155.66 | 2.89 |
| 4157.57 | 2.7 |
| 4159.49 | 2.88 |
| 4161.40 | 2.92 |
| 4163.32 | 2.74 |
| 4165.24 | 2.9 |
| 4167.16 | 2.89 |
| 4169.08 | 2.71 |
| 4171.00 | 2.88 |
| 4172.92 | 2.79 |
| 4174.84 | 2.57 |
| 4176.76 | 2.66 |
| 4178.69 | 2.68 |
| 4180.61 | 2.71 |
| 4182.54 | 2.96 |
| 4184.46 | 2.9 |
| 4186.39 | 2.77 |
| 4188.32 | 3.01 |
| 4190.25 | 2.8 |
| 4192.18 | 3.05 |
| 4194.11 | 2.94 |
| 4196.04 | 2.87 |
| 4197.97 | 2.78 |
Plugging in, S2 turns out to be 3.9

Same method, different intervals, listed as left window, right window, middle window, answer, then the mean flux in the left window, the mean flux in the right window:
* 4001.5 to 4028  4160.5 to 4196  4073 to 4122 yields 6.6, 2.9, 2.83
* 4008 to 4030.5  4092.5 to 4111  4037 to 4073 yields -4.1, 2.92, 2.19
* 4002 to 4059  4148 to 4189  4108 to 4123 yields 1.6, 2.92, 2.82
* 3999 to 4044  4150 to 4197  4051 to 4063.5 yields 0.2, 2.89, 2.84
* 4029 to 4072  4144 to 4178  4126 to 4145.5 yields 0.3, 2.89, 2.81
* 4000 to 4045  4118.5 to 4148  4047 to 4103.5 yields 3.2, 2.89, 2.76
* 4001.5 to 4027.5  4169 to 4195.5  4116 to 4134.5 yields 1.0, 2.9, 2.82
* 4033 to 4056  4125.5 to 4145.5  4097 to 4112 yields 3.5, 2.95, 2.78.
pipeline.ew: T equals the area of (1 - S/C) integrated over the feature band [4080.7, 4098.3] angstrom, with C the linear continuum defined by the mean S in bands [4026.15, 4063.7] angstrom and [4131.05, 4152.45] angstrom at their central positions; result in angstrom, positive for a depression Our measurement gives 2.1 angstrom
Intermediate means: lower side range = 2.91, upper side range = 2.81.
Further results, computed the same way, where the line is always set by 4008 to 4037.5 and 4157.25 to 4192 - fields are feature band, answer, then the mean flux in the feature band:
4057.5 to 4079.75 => 0.73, 2.78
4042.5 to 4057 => -0.44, 2.98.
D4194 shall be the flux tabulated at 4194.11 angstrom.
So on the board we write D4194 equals 2.94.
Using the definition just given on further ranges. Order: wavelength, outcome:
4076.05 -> 2.75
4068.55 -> 2.7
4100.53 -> 2.11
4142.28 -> 3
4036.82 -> 2.91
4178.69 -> 2.68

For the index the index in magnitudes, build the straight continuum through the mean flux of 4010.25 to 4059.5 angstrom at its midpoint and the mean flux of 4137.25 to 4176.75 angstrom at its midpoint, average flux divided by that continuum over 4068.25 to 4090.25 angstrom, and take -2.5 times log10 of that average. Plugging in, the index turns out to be 0.06 mag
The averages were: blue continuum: 2.93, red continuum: 2.83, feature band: 2.73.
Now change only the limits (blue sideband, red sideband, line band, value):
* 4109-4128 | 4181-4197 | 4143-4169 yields -0.027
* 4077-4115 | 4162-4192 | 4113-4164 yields -0.062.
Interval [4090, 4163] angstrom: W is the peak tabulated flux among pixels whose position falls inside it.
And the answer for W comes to 3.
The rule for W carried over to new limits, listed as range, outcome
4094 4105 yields 2.43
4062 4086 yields 2.92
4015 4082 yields 3.25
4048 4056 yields 3.07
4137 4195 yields 3.05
